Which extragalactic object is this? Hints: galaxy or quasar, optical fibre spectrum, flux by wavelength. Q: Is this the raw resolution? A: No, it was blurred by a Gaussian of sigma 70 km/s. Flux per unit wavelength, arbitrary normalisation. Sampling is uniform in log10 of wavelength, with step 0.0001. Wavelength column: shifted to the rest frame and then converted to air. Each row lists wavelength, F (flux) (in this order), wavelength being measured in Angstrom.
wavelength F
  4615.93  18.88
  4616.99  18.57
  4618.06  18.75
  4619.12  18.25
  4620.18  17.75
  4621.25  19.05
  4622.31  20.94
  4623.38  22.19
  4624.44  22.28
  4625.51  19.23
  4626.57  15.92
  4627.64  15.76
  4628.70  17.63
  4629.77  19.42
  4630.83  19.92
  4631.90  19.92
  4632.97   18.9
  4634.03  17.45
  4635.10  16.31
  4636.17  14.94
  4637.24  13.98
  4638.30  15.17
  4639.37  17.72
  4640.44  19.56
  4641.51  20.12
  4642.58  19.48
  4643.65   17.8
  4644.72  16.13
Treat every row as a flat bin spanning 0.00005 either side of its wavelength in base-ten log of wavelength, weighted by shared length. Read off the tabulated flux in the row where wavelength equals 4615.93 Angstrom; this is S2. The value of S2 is 18.88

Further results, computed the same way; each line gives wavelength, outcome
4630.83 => 19.92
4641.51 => 20.12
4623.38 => 22.19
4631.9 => 19.92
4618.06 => 18.75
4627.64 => 15.76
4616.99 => 18.57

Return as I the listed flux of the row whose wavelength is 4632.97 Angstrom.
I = 18.9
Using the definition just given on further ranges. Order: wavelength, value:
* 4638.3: 15.17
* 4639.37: 17.72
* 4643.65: 17.8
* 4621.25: 19.05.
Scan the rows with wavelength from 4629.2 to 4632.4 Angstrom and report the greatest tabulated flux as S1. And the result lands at 19.92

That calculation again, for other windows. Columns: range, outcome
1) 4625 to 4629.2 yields 19.23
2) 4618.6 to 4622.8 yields 20.94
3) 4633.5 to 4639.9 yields 17.72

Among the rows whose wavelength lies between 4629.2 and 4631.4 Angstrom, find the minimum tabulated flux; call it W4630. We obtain 19.42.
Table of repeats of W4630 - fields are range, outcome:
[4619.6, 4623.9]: 17.75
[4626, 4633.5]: 15.76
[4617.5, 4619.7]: 18.25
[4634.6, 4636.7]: 14.94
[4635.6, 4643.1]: 13.98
